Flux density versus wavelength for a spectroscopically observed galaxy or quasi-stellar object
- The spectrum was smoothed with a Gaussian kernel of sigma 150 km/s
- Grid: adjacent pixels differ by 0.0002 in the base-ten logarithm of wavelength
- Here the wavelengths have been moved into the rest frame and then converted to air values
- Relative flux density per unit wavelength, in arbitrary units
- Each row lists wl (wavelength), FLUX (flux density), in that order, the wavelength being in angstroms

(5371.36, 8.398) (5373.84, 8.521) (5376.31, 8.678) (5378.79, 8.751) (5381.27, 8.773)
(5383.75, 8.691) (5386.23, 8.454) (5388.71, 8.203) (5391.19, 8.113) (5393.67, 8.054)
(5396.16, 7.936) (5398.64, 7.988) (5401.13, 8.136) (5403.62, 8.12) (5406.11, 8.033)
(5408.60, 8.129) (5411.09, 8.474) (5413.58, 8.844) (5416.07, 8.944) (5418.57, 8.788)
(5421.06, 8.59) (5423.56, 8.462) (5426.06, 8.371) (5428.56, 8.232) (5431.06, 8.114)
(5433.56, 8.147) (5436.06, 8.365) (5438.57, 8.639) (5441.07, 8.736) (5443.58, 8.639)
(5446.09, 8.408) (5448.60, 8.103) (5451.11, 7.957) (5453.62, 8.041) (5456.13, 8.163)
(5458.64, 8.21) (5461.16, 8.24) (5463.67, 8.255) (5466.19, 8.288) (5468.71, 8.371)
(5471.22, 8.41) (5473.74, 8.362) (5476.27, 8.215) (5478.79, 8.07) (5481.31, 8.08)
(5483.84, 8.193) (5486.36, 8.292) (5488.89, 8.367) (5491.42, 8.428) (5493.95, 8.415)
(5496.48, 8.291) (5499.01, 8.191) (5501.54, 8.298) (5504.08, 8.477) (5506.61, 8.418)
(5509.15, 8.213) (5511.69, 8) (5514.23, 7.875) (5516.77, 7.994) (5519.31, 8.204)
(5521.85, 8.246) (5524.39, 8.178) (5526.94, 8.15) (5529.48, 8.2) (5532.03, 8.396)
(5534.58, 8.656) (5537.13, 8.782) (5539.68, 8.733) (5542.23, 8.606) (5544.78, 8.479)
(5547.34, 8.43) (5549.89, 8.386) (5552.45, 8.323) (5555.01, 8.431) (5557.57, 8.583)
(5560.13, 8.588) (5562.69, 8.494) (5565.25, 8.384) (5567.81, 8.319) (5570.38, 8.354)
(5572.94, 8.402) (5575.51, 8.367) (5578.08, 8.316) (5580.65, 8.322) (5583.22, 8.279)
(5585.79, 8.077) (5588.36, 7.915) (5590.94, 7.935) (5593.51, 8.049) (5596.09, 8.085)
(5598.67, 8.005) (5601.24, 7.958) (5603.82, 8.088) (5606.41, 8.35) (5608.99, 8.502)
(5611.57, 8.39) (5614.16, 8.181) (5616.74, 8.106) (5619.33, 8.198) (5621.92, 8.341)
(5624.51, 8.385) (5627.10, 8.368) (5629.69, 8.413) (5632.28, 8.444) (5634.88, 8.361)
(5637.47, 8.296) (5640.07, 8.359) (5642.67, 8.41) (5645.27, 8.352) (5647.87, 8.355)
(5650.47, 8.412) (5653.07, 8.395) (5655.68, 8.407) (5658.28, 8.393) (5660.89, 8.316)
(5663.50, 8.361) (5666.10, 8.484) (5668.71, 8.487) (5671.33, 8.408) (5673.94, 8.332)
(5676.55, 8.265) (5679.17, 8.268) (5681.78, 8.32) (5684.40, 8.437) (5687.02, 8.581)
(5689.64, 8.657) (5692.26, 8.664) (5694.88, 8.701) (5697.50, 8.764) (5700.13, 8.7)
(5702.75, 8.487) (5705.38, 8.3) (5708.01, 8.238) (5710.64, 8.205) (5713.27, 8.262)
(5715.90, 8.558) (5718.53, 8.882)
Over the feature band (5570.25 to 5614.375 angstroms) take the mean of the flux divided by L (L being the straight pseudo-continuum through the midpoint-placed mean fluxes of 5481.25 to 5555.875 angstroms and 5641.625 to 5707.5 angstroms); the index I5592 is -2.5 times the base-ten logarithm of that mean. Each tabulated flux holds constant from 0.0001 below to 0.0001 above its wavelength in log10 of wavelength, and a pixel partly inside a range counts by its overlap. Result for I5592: 0.02 mag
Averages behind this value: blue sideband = 8.33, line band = 8.2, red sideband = 8.45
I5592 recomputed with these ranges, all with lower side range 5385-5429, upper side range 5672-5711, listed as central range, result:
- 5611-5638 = 0.02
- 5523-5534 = 0.02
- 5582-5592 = 0.05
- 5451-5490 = 0.02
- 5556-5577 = 0.00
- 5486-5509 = 0.00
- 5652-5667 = 0.01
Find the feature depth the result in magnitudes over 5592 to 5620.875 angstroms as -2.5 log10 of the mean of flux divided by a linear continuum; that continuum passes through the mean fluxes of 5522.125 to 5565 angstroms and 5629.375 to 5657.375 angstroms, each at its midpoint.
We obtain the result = 0.03 mag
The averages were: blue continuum 8.46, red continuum 8.38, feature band 8.17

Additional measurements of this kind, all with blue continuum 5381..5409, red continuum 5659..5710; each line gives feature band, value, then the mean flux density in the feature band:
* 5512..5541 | 0.00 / 8.3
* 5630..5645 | 0.01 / 8.37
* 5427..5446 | -0.02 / 8.41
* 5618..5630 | 0.01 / 8.33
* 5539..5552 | -0.02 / 8.5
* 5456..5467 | 0.00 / 8.24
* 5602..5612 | 0.01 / 8.31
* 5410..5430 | -0.05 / 8.59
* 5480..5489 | 0.01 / 8.22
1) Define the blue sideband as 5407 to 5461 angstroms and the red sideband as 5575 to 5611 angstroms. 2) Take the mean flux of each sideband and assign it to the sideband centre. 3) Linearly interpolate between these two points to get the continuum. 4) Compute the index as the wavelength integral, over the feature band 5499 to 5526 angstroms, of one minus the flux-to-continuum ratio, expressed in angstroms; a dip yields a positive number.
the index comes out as 0.3 angstroms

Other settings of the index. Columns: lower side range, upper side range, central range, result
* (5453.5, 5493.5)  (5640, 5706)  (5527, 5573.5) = -0.8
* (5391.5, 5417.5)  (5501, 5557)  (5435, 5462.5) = -0.1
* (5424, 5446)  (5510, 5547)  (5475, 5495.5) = 0.3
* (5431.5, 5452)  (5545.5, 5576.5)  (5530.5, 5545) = -0.3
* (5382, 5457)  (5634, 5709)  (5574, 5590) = 0.4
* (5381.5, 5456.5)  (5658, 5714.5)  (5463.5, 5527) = 0.9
